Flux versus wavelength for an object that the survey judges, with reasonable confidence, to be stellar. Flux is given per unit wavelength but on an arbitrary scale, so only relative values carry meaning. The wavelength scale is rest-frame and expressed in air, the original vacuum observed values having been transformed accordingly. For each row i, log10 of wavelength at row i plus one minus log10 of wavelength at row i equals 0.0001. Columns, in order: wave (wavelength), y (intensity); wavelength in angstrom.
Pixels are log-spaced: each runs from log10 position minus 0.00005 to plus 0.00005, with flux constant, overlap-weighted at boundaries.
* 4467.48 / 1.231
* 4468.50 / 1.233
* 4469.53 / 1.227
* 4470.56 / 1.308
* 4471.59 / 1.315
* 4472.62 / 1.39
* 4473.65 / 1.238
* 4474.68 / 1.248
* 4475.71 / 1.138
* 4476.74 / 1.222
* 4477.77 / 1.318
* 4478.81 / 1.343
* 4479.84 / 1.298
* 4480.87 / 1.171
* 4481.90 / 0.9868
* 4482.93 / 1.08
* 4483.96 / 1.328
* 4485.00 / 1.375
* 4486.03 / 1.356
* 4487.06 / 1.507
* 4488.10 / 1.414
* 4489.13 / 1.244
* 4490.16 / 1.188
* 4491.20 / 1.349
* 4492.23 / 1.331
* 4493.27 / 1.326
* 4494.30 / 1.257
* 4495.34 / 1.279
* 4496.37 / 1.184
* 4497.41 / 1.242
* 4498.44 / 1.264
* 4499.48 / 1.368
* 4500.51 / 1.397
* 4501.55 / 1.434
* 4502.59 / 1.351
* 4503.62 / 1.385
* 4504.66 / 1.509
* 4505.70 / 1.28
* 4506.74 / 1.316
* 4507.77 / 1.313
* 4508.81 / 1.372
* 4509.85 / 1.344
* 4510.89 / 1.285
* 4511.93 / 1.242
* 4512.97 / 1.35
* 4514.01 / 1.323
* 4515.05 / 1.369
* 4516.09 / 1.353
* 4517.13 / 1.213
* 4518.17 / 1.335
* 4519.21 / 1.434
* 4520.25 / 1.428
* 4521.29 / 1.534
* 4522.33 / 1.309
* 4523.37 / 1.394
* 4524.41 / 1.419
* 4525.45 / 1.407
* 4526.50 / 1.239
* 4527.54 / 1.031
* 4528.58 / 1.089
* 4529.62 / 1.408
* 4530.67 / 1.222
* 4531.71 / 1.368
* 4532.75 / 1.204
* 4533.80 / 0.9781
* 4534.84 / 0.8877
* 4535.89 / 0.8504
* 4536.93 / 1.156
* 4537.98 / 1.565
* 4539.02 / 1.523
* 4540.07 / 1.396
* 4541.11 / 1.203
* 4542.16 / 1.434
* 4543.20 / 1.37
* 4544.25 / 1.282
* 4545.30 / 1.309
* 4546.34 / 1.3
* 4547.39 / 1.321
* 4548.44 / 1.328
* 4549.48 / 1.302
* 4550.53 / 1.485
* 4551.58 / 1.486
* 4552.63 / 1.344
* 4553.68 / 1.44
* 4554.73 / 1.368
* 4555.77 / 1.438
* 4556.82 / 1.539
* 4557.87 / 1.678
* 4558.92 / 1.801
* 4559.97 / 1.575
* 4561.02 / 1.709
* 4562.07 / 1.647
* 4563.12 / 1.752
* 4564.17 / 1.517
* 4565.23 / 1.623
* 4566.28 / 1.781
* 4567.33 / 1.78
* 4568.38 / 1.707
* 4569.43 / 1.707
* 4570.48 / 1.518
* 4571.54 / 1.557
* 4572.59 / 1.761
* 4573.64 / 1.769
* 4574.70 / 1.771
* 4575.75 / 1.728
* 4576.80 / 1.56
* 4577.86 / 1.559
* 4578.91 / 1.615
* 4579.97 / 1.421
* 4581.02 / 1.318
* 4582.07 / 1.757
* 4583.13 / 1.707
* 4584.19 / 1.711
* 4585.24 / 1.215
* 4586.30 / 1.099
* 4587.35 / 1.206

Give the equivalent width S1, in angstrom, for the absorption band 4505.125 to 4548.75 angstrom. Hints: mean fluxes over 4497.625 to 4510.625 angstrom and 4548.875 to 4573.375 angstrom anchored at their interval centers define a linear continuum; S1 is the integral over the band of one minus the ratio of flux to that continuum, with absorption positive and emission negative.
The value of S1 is 4.52 angstrom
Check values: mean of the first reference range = 1.36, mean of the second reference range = 1.59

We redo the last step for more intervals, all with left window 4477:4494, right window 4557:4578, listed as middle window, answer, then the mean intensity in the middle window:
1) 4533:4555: 3.7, 1.3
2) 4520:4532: 1.3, 1.32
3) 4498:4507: 0.0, 1.37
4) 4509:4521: 0.7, 1.34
